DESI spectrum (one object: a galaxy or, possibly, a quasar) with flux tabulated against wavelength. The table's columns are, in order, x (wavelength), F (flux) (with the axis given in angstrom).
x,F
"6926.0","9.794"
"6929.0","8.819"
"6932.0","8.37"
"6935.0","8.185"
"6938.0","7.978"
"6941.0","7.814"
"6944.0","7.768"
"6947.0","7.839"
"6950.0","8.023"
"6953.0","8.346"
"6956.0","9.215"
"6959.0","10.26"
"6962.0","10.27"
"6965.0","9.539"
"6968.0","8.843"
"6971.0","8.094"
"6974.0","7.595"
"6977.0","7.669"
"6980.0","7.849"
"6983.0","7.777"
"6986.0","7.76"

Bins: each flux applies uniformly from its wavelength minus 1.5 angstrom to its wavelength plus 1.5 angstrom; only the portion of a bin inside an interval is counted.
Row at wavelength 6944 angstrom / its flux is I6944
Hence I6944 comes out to 7.768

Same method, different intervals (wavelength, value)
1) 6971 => 8.094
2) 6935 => 8.185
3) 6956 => 9.215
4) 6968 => 8.843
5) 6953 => 8.346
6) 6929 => 8.819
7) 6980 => 7.849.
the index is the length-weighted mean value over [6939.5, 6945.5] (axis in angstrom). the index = 7.79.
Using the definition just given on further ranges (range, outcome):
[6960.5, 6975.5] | 8.87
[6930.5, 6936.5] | 8.28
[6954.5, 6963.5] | 9.91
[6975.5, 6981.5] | 7.76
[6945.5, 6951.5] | 7.93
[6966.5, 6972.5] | 8.47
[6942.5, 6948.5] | 7.8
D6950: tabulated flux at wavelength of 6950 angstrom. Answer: 8.023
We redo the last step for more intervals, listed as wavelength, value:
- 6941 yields 7.814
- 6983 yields 7.777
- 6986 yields 7.76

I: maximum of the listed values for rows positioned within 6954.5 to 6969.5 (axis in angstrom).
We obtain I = 10.27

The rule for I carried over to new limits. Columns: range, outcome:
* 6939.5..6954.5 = 8.346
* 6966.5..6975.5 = 8.843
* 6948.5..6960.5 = 10.26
